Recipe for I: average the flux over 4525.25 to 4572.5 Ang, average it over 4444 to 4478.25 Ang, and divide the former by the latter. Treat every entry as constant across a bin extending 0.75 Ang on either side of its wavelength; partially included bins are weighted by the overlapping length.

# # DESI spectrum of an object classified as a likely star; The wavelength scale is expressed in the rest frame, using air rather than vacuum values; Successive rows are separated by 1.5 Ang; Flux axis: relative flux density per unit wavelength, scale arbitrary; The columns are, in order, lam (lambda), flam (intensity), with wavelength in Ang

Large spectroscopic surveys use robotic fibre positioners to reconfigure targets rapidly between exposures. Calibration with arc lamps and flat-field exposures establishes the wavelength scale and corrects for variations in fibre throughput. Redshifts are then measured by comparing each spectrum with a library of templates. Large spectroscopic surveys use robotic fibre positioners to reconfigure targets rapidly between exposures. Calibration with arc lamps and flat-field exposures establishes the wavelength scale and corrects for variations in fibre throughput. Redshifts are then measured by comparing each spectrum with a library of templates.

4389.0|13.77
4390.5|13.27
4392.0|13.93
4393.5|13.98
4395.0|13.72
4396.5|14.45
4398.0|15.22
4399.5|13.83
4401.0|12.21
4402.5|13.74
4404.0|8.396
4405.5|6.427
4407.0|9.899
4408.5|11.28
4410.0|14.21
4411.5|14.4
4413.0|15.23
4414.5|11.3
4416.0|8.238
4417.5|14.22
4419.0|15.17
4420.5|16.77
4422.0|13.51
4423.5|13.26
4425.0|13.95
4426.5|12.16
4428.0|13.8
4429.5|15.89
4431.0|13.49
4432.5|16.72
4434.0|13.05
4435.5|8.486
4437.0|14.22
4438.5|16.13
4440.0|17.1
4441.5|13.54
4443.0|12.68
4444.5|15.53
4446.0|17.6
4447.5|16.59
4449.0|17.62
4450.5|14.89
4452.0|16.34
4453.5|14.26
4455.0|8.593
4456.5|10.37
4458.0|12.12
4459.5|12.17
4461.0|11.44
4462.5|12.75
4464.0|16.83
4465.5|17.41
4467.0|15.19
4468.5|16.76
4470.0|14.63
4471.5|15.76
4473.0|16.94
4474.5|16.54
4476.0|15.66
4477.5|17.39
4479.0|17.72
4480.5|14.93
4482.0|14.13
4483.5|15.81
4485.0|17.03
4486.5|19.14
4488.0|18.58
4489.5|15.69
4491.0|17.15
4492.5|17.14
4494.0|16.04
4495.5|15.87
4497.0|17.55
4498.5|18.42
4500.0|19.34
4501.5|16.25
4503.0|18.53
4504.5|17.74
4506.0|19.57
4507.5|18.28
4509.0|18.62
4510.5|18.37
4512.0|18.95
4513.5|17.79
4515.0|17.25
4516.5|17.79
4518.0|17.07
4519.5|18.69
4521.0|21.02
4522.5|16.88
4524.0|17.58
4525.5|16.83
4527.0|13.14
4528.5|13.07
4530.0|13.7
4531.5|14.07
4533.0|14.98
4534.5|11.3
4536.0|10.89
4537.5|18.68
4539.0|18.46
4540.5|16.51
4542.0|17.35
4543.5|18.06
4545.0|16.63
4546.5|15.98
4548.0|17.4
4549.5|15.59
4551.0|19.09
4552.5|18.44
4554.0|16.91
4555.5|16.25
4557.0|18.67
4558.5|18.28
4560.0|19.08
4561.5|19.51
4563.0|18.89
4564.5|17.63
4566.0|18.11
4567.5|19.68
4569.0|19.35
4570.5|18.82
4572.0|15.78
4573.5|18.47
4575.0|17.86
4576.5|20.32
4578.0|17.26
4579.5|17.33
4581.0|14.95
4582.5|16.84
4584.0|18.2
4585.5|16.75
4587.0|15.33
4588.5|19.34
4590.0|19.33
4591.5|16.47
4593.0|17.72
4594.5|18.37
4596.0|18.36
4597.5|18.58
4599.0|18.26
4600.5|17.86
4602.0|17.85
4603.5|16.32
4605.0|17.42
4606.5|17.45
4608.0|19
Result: 1.12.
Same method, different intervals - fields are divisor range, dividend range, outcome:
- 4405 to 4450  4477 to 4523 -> 1.27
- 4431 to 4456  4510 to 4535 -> 1.13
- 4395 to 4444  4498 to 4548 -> 1.28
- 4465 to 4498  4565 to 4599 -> 1.08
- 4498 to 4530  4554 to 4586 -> 1.02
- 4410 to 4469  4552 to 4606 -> 1.27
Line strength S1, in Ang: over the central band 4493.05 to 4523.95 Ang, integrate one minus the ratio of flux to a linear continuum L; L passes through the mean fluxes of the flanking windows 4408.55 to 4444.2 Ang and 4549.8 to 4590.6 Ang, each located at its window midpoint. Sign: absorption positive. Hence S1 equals -3.4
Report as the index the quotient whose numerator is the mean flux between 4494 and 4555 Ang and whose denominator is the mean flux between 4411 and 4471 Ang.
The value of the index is 1.20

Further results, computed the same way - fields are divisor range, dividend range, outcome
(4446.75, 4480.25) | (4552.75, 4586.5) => 1.20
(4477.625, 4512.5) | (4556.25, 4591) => 1.04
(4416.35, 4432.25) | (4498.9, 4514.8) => 1.29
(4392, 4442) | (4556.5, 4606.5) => 1.35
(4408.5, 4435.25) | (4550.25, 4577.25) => 1.35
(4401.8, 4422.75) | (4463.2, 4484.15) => 1.31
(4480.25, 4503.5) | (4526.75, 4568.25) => 0.98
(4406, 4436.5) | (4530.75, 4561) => 1.26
